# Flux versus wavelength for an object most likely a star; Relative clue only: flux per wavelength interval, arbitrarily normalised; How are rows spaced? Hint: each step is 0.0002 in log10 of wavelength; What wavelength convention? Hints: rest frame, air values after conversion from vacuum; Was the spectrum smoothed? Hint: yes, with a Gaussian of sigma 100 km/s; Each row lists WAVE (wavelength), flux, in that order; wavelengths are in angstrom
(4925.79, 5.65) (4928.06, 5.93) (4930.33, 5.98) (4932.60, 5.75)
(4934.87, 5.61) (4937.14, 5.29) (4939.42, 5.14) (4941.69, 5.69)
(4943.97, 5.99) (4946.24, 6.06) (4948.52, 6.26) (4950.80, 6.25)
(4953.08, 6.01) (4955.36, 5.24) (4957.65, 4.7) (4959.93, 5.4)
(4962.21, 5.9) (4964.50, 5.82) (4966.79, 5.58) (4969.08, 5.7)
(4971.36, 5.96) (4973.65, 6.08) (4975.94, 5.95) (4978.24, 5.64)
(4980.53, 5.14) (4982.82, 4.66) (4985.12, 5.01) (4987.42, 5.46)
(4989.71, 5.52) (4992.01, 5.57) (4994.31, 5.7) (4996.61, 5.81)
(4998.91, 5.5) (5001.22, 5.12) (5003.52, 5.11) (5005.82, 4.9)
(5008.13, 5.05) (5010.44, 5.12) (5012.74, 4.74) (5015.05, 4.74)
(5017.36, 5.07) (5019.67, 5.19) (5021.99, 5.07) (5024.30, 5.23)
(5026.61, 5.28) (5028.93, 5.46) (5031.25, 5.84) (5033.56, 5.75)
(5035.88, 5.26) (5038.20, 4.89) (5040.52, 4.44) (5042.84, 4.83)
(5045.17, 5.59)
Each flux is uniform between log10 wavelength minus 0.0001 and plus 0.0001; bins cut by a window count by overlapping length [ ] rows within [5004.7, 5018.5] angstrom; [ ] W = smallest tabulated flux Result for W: 4.74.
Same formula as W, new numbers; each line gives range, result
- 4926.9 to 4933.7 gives 5.75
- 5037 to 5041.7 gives 4.44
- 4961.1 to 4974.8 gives 5.58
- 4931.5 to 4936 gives 5.61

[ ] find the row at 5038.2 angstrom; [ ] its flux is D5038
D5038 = 4.89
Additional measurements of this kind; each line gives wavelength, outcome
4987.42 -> 5.46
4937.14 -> 5.29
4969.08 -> 5.7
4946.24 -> 6.06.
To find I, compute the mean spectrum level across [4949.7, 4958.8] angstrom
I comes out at 5.55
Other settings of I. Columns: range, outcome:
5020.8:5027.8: 5.19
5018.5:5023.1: 5.12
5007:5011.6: 5.09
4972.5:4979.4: 5.88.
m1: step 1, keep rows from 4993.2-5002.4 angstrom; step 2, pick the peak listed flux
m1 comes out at 5.81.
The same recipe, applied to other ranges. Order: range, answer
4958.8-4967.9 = 5.9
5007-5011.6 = 5.12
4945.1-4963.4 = 6.26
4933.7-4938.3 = 5.61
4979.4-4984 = 5.14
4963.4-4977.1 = 6.08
